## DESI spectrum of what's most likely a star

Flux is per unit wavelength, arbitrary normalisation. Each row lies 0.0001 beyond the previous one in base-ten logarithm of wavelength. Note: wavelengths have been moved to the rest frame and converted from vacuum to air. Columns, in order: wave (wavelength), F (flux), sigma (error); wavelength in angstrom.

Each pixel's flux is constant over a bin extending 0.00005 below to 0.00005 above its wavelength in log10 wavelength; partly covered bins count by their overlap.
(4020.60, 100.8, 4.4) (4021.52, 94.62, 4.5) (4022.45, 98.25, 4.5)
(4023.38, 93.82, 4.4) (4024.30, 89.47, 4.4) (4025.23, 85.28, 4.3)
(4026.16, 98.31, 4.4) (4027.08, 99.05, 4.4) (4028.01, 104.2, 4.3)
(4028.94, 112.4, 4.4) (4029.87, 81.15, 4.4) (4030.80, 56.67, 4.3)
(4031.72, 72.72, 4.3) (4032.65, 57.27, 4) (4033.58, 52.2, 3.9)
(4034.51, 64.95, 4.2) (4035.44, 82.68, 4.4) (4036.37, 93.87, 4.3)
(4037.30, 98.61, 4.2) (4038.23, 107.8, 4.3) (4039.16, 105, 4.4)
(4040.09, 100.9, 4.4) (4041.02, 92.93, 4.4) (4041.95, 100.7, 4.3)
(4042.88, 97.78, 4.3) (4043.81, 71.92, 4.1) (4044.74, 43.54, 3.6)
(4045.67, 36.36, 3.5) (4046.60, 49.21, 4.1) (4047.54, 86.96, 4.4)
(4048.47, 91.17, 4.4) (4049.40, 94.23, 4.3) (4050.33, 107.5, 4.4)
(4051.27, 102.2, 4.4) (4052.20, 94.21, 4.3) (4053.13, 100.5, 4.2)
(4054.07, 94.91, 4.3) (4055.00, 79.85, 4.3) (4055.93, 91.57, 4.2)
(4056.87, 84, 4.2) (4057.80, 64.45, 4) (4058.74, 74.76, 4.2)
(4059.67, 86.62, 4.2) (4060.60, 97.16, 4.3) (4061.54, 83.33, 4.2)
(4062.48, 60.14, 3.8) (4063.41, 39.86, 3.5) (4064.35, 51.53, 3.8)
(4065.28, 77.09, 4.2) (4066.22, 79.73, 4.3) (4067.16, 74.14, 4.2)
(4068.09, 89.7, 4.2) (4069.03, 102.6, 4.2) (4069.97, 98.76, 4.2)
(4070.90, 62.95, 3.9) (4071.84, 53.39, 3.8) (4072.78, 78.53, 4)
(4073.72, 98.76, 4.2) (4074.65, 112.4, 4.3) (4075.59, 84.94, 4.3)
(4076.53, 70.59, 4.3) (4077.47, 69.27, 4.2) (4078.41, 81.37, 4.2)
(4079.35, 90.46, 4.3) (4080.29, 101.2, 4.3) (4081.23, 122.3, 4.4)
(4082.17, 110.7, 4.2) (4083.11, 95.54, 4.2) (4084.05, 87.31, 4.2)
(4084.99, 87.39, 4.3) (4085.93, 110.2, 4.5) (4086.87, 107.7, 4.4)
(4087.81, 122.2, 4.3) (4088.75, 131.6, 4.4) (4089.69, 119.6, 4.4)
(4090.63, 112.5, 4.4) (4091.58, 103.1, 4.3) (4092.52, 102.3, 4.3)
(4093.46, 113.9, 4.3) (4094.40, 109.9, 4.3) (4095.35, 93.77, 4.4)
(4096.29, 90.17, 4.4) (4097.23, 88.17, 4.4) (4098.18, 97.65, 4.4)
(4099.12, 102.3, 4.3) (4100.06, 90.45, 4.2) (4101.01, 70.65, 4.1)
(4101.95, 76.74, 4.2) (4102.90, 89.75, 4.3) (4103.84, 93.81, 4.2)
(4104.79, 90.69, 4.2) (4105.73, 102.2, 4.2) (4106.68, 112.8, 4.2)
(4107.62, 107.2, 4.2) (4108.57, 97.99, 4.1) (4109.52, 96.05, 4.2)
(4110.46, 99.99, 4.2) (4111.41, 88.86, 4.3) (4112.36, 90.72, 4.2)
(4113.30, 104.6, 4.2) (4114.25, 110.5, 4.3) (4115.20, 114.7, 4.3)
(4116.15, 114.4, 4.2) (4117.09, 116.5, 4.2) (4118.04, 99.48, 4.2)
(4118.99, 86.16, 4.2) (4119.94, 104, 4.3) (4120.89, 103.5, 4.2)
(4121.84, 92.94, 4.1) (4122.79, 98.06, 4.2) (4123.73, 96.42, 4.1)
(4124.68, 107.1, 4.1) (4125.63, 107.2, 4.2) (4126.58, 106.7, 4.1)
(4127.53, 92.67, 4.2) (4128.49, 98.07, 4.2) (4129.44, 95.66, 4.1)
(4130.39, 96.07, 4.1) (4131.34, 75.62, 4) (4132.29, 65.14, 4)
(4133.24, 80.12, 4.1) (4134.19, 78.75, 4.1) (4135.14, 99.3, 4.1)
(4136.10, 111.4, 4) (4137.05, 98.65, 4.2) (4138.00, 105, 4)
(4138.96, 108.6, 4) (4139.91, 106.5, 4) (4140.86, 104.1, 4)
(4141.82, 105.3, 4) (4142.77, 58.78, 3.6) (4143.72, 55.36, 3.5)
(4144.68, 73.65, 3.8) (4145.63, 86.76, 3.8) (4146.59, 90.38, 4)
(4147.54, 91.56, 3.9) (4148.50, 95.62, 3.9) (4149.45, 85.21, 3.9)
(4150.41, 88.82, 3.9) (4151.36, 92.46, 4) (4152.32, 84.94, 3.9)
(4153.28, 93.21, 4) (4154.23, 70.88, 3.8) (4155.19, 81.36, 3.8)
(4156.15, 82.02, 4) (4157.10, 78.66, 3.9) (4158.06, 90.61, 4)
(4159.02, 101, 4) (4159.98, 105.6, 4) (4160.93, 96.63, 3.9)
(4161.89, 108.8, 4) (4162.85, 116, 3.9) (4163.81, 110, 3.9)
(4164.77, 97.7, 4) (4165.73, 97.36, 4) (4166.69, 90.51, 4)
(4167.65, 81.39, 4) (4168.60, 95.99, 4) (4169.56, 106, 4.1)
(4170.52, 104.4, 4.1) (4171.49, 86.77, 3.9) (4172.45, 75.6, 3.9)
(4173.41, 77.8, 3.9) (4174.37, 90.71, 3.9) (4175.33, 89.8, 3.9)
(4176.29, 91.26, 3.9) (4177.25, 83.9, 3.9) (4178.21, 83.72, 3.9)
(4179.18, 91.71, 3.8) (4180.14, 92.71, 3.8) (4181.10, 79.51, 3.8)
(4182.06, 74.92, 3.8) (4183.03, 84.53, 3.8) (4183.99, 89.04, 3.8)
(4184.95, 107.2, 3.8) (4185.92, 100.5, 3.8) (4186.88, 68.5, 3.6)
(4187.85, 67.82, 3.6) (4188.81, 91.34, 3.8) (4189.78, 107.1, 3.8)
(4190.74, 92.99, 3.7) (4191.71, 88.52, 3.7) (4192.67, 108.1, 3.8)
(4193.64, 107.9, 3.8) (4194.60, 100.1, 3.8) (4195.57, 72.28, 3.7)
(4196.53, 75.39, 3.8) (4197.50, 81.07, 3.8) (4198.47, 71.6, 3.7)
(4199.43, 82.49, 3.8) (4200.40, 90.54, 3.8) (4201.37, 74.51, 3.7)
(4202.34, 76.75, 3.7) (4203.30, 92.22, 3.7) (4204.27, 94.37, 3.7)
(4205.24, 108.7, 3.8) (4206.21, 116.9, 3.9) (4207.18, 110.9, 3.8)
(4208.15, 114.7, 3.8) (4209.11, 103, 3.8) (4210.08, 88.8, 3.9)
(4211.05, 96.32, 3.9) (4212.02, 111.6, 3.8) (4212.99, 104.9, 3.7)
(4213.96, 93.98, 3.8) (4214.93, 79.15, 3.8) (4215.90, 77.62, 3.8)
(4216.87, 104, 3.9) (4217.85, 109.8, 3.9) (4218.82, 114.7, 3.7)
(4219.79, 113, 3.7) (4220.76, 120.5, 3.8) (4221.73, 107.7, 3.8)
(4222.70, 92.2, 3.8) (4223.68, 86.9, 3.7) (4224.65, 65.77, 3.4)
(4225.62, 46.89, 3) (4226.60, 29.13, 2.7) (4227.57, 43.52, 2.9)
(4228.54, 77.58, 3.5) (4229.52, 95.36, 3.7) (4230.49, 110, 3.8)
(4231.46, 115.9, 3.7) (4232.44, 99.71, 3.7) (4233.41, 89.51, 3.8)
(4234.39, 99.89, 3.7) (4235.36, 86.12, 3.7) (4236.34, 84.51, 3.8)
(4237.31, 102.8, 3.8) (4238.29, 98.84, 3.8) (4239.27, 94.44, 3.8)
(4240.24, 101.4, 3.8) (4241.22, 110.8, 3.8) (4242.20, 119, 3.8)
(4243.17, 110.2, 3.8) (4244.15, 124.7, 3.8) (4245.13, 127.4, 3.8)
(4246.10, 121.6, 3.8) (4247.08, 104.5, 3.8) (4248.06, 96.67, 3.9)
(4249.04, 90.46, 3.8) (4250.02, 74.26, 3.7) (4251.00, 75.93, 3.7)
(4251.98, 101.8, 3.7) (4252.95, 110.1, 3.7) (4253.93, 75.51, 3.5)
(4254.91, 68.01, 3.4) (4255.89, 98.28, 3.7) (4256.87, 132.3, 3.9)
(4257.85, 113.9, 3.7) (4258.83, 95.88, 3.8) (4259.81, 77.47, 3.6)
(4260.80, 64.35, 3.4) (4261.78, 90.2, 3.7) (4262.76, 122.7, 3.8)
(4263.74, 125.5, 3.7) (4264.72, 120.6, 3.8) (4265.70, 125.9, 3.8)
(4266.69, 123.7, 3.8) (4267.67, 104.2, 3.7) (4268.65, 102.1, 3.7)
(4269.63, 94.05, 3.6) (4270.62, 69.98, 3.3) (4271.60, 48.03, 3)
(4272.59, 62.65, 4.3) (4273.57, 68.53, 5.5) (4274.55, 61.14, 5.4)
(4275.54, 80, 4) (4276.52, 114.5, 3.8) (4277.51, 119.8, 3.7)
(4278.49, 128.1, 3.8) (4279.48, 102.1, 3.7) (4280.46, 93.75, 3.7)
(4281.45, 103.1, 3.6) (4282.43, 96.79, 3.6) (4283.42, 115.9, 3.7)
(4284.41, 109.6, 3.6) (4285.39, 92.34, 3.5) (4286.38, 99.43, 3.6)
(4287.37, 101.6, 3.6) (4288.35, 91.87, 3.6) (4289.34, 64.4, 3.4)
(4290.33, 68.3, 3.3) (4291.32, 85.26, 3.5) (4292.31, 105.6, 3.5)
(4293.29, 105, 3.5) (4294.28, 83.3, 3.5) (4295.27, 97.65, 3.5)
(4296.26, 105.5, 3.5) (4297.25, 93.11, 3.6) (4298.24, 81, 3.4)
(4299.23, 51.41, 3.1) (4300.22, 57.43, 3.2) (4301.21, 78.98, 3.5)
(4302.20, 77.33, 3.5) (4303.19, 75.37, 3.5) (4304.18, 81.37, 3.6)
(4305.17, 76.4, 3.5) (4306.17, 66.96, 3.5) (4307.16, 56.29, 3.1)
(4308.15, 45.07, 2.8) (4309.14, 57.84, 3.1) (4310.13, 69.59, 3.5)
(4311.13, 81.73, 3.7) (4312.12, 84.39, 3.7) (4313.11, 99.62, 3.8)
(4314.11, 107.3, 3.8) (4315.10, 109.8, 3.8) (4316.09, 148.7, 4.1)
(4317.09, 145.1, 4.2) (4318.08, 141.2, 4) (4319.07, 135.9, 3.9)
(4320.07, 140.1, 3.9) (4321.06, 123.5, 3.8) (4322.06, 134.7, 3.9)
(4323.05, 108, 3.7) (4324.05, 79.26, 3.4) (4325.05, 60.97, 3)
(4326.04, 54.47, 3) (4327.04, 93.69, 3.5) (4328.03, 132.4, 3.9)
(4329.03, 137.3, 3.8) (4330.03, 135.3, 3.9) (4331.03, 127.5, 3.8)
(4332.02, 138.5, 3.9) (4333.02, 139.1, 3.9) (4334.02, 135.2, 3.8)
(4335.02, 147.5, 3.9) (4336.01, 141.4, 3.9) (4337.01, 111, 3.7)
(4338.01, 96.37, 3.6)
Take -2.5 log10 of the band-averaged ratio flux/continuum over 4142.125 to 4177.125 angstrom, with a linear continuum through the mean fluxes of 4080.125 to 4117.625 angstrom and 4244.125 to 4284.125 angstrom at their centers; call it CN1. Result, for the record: 0.124 mag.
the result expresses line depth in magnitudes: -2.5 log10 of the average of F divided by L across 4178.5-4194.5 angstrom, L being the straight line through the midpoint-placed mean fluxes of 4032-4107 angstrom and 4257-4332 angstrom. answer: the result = 0.02 mag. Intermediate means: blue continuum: 88.7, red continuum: 96.2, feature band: 90.9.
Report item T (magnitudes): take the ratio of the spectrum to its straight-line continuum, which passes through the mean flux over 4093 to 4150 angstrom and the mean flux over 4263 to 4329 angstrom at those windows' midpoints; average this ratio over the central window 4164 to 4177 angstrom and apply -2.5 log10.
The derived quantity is 0.04 mag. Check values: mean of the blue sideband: 95.4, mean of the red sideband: 94.7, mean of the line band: 91.5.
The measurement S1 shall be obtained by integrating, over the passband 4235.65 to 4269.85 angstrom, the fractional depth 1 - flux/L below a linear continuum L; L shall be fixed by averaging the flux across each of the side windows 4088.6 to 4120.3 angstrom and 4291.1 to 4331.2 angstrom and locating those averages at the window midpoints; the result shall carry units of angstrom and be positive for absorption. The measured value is -1.9 angstrom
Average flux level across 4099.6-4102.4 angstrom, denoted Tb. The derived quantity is 79.2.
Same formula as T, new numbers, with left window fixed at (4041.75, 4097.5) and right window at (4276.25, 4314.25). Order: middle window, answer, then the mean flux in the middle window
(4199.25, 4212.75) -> -0.12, 97.7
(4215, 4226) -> -0.08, 94.3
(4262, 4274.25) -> -0.11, 96.6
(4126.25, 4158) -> -0.01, 88.9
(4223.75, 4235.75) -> 0.10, 80.2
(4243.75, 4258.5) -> -0.15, 101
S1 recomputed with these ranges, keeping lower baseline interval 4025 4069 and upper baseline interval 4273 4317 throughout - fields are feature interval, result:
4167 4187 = -0.7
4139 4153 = -0.5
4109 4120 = -2.3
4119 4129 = -1.8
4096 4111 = -1.8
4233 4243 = -1.3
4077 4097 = -4.6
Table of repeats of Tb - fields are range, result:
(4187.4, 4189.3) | 79.8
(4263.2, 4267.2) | 124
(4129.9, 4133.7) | 79.4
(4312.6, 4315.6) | 106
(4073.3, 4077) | 91.7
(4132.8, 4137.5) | 93.7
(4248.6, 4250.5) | 82.1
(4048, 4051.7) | 98.7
